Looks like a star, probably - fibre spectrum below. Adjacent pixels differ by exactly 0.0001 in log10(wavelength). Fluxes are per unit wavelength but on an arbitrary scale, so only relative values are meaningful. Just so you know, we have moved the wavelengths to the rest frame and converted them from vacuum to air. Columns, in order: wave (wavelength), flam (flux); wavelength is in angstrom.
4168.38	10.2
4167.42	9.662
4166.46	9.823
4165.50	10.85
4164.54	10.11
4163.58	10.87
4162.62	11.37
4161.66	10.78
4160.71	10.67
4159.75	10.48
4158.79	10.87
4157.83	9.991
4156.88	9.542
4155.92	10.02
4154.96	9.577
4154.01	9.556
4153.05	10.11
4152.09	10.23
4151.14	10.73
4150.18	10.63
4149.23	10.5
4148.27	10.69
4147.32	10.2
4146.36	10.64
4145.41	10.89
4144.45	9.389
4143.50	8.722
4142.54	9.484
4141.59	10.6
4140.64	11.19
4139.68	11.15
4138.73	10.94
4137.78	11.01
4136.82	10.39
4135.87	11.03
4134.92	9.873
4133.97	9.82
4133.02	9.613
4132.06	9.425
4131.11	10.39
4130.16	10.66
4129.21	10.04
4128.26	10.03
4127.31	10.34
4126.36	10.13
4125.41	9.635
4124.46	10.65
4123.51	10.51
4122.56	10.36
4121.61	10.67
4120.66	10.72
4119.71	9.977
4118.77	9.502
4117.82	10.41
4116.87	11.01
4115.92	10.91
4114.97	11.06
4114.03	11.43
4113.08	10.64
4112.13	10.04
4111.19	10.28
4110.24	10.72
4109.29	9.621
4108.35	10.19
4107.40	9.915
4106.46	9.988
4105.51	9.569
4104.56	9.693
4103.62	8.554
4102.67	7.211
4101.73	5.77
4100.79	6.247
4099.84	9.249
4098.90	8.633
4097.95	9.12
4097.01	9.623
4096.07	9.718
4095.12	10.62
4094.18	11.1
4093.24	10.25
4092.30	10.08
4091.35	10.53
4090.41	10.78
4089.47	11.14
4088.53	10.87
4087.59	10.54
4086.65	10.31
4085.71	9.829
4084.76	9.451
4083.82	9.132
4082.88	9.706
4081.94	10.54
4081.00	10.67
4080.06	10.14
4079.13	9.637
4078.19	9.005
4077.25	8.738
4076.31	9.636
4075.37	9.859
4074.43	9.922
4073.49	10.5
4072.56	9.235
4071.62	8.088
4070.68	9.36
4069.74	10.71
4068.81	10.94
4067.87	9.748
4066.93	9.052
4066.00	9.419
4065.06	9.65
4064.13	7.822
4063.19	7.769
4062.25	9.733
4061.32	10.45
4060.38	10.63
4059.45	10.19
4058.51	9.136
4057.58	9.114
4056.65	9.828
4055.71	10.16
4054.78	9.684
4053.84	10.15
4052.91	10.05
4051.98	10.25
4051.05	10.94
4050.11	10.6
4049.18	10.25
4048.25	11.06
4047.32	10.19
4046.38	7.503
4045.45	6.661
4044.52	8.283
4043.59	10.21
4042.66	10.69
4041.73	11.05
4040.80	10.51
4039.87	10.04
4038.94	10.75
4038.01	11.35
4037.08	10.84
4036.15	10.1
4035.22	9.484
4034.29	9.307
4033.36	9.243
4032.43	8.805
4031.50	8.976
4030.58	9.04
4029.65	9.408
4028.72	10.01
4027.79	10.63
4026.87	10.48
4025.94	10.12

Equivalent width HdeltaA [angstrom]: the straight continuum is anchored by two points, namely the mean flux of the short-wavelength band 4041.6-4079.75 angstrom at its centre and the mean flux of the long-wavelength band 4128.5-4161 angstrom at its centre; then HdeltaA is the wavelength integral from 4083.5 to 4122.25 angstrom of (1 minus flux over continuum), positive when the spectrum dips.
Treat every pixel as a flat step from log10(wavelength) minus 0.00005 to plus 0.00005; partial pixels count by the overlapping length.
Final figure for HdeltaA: 0.3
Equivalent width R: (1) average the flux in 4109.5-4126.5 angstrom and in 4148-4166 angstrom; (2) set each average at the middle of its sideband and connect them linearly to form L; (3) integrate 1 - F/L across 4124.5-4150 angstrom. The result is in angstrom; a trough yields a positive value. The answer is 0.4 angstrom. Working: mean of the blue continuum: 10.5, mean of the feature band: 10.3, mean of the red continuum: 10.4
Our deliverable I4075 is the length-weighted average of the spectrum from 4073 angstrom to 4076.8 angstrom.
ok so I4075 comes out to 9.97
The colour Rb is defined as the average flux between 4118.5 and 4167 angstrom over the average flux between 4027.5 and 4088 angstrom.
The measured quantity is 1.06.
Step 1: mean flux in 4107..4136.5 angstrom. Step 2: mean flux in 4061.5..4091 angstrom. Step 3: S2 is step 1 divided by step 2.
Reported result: 1.1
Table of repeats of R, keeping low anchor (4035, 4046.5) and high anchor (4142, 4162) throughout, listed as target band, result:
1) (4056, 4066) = 0.5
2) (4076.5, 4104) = 1.2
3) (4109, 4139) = -0.8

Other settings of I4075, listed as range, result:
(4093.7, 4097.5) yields 10.3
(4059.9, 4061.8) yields 10.6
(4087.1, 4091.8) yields 10.8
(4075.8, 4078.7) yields 9.13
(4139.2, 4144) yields 10.2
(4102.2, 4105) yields 8.48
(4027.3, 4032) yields 9.63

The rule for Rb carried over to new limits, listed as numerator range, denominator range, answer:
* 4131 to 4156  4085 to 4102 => 1.05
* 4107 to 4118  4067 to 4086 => 1.08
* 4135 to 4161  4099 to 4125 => 1.05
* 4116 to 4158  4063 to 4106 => 1.08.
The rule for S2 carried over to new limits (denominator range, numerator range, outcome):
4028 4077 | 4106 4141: 1.07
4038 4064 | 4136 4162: 1.05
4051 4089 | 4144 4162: 1.05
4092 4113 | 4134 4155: 1.10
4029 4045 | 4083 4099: 1.02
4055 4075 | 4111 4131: 1.09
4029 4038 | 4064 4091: 1.03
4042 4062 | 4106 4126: 1.06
